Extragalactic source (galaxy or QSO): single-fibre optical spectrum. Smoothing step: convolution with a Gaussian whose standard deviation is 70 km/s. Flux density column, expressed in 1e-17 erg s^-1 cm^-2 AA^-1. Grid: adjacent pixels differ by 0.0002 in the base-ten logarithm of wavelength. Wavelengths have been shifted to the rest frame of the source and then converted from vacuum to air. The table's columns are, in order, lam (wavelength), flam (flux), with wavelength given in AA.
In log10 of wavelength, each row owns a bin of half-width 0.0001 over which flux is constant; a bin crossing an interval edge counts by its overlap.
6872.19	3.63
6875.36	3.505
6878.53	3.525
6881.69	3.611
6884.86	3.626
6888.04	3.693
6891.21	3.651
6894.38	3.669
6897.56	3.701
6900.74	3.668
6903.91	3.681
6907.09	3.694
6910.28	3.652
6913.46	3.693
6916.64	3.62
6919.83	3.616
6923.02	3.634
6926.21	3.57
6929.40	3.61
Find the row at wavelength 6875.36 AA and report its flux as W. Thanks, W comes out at 3.505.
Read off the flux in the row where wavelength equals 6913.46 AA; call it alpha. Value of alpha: 3.693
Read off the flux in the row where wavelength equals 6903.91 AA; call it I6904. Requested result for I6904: 3.681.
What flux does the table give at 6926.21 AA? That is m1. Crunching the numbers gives 3.57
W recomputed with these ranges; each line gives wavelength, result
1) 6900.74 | 3.668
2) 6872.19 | 3.63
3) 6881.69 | 3.611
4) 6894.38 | 3.669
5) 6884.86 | 3.626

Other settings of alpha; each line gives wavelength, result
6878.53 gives 3.525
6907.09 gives 3.694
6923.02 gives 3.634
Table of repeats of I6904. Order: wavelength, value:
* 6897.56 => 3.701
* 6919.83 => 3.616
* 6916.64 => 3.62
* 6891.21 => 3.651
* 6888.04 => 3.693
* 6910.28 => 3.652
